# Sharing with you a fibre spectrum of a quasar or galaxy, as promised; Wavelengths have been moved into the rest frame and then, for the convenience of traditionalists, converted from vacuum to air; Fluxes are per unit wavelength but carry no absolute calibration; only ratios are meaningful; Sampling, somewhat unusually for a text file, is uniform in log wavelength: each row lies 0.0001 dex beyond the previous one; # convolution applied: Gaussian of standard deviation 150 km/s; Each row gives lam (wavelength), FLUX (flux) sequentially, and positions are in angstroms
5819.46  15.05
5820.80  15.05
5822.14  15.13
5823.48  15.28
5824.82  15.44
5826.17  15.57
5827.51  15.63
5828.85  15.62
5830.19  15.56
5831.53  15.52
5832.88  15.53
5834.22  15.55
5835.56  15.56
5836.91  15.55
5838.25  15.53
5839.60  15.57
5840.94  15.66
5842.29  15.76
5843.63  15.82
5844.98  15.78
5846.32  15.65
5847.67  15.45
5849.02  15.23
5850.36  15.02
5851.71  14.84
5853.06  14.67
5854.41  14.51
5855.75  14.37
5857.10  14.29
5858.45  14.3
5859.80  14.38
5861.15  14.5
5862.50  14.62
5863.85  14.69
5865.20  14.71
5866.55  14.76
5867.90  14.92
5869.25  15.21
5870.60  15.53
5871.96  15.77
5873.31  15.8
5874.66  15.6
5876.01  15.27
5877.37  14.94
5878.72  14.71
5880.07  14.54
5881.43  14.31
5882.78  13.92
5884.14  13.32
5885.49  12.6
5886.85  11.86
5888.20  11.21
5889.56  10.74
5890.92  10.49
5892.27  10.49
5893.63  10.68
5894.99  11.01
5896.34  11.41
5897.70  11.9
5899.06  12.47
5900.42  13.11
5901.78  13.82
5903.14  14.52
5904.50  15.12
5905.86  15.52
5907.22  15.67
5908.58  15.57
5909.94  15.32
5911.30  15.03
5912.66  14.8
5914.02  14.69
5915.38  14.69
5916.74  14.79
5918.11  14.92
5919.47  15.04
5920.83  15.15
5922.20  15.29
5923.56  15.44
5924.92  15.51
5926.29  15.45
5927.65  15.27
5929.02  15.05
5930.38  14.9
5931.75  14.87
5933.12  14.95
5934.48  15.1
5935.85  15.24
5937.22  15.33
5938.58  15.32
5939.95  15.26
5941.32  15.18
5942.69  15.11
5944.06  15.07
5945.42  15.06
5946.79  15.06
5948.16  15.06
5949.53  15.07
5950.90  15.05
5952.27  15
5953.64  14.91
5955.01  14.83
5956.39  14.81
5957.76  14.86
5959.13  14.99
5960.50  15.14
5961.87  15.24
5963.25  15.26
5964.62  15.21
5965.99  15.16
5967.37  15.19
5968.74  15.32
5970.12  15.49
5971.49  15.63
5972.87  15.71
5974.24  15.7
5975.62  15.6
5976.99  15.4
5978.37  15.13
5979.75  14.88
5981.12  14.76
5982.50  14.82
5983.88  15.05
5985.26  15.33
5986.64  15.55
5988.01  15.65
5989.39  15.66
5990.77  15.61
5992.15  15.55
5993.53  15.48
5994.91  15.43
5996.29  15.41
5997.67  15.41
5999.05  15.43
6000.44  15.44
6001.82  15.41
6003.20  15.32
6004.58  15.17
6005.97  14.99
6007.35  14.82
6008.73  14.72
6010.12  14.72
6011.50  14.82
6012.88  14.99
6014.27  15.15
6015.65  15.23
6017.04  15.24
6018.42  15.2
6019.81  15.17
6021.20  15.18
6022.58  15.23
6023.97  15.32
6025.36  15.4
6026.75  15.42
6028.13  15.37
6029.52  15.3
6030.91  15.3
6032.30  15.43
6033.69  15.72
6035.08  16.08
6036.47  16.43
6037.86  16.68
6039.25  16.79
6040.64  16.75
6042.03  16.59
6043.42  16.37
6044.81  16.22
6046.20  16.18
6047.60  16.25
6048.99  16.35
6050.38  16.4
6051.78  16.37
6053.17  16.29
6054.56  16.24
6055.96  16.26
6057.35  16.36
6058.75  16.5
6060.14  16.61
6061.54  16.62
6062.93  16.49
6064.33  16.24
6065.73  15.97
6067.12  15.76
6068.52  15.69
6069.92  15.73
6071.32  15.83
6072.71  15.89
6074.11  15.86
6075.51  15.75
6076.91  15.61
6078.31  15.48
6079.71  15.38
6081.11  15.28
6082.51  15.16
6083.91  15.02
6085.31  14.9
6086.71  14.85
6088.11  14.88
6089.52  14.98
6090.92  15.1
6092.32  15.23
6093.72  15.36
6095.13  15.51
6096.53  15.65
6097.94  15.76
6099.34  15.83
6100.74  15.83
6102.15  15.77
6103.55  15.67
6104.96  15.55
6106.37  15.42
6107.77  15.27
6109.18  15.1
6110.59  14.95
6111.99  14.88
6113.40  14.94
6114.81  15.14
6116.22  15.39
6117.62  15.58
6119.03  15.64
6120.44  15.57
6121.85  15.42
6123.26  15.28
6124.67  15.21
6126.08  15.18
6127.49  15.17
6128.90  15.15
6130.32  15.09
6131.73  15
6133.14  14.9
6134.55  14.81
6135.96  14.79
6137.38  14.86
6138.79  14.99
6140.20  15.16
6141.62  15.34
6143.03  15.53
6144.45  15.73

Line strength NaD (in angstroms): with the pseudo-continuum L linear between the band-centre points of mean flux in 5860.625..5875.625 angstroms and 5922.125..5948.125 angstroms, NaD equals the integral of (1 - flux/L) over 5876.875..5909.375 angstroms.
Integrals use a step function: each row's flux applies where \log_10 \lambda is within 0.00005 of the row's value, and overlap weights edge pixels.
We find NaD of 4.4 angstroms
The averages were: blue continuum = 15.1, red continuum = 15.2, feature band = 13.1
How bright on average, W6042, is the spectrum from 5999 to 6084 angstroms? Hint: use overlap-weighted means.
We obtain 15.7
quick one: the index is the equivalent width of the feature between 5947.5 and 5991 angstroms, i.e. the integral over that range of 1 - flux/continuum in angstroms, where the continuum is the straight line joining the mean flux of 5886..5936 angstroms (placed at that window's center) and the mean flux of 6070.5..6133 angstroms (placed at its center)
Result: -2.5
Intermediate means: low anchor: 14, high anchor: 15.3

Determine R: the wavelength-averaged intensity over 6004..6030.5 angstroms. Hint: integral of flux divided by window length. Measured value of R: 15.1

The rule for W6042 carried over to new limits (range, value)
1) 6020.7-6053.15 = 16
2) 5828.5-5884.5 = 15.1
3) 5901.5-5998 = 15.2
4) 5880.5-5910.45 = 13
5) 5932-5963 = 15.1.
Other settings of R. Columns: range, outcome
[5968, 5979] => 15.5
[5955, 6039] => 15.3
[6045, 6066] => 16.3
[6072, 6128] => 15.4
